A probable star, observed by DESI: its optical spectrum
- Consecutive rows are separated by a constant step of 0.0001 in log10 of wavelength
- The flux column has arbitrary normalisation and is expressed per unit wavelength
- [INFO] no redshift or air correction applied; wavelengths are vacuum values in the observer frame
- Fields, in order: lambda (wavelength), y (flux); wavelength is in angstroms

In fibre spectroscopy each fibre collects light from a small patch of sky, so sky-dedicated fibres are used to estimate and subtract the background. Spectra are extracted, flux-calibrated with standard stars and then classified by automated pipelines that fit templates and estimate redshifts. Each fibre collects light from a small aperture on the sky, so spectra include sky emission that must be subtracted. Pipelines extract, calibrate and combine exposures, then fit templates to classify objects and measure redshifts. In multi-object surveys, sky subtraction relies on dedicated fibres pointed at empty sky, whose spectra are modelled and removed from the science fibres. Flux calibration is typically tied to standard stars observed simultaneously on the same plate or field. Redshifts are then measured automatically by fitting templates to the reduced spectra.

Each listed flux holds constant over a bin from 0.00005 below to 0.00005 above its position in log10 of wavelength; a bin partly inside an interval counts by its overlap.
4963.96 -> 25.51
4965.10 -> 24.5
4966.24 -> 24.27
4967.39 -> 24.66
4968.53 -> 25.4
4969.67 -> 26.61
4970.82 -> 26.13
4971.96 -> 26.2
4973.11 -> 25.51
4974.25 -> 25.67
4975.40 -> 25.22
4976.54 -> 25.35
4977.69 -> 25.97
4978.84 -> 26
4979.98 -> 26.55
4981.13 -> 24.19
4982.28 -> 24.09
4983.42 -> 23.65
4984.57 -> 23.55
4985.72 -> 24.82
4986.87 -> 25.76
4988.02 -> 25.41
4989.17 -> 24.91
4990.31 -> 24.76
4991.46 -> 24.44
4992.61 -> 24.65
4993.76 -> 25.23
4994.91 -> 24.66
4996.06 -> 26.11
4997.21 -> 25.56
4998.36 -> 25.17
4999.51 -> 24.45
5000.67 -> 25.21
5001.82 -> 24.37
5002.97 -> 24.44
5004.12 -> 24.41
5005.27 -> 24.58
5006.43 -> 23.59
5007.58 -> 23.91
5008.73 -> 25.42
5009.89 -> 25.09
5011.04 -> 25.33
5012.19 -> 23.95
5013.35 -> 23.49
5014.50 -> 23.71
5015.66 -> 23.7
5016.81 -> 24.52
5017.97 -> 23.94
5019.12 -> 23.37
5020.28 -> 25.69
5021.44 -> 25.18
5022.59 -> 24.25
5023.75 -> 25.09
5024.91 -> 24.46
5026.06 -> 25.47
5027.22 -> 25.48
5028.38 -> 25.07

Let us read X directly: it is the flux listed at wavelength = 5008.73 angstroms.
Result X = 25.42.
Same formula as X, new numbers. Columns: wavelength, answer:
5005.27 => 24.58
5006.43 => 23.59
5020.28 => 25.69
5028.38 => 25.07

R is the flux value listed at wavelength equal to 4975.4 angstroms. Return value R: 25.22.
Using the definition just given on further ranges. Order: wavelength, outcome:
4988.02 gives 25.41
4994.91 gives 24.66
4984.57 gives 23.55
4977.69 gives 25.97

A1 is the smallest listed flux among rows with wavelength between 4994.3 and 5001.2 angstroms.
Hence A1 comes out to 24.45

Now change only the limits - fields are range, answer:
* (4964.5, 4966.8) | 24.27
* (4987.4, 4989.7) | 24.91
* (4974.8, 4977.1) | 25.22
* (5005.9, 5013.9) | 23.49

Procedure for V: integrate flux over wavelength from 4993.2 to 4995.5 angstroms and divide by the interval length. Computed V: 25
